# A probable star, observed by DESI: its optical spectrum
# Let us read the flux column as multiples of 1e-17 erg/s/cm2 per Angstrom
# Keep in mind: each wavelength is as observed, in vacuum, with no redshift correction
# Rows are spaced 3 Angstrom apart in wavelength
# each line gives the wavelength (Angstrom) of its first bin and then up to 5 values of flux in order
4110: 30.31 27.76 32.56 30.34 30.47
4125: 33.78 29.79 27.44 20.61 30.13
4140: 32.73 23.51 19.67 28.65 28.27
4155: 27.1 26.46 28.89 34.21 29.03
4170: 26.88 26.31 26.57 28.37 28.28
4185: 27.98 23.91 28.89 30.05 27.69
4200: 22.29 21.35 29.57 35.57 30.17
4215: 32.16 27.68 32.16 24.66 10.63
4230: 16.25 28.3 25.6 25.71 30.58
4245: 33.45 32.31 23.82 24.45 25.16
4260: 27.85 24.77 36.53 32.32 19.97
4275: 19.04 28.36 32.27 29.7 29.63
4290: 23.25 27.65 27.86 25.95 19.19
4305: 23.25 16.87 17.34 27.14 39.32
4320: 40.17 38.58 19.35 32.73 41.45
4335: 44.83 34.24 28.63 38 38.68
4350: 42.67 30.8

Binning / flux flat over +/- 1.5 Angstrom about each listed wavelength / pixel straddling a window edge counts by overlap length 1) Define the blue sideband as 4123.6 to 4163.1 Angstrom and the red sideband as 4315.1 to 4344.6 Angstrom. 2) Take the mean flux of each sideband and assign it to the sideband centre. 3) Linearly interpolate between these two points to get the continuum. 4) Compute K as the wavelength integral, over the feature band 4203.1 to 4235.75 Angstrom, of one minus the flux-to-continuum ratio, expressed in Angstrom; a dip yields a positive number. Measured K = 4.6 Angstrom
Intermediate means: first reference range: 27.6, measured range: 26.4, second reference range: 35.5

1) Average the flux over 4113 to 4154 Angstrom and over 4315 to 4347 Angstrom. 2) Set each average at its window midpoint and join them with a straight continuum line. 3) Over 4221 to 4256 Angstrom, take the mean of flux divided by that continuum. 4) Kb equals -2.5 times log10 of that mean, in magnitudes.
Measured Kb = 0.26 mag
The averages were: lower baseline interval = 28.3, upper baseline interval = 35.7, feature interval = 25.4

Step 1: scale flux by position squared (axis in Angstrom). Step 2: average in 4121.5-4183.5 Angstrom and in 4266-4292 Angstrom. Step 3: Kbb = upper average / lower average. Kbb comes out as 1.0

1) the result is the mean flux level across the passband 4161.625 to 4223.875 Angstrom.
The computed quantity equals 28.4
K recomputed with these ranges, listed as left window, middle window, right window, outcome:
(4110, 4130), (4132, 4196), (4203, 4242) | 3.1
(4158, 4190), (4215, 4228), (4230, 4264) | 1.0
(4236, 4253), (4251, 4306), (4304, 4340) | 6.2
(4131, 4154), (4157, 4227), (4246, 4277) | -3.6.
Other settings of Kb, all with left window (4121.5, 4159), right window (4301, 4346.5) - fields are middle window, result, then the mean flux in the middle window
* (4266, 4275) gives 0.13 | 26.7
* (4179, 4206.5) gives 0.07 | 26.7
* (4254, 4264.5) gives 0.16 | 25.7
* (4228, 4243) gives 0.19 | 24.6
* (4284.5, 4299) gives 0.12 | 27.2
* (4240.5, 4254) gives 0.01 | 29.4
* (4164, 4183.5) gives 0.00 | 28.1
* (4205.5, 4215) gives -0.11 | 32.1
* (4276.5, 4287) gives 0.01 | 30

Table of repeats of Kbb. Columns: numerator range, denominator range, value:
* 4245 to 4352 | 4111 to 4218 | 1.12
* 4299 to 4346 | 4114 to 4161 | 1.19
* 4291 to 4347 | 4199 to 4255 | 1.19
